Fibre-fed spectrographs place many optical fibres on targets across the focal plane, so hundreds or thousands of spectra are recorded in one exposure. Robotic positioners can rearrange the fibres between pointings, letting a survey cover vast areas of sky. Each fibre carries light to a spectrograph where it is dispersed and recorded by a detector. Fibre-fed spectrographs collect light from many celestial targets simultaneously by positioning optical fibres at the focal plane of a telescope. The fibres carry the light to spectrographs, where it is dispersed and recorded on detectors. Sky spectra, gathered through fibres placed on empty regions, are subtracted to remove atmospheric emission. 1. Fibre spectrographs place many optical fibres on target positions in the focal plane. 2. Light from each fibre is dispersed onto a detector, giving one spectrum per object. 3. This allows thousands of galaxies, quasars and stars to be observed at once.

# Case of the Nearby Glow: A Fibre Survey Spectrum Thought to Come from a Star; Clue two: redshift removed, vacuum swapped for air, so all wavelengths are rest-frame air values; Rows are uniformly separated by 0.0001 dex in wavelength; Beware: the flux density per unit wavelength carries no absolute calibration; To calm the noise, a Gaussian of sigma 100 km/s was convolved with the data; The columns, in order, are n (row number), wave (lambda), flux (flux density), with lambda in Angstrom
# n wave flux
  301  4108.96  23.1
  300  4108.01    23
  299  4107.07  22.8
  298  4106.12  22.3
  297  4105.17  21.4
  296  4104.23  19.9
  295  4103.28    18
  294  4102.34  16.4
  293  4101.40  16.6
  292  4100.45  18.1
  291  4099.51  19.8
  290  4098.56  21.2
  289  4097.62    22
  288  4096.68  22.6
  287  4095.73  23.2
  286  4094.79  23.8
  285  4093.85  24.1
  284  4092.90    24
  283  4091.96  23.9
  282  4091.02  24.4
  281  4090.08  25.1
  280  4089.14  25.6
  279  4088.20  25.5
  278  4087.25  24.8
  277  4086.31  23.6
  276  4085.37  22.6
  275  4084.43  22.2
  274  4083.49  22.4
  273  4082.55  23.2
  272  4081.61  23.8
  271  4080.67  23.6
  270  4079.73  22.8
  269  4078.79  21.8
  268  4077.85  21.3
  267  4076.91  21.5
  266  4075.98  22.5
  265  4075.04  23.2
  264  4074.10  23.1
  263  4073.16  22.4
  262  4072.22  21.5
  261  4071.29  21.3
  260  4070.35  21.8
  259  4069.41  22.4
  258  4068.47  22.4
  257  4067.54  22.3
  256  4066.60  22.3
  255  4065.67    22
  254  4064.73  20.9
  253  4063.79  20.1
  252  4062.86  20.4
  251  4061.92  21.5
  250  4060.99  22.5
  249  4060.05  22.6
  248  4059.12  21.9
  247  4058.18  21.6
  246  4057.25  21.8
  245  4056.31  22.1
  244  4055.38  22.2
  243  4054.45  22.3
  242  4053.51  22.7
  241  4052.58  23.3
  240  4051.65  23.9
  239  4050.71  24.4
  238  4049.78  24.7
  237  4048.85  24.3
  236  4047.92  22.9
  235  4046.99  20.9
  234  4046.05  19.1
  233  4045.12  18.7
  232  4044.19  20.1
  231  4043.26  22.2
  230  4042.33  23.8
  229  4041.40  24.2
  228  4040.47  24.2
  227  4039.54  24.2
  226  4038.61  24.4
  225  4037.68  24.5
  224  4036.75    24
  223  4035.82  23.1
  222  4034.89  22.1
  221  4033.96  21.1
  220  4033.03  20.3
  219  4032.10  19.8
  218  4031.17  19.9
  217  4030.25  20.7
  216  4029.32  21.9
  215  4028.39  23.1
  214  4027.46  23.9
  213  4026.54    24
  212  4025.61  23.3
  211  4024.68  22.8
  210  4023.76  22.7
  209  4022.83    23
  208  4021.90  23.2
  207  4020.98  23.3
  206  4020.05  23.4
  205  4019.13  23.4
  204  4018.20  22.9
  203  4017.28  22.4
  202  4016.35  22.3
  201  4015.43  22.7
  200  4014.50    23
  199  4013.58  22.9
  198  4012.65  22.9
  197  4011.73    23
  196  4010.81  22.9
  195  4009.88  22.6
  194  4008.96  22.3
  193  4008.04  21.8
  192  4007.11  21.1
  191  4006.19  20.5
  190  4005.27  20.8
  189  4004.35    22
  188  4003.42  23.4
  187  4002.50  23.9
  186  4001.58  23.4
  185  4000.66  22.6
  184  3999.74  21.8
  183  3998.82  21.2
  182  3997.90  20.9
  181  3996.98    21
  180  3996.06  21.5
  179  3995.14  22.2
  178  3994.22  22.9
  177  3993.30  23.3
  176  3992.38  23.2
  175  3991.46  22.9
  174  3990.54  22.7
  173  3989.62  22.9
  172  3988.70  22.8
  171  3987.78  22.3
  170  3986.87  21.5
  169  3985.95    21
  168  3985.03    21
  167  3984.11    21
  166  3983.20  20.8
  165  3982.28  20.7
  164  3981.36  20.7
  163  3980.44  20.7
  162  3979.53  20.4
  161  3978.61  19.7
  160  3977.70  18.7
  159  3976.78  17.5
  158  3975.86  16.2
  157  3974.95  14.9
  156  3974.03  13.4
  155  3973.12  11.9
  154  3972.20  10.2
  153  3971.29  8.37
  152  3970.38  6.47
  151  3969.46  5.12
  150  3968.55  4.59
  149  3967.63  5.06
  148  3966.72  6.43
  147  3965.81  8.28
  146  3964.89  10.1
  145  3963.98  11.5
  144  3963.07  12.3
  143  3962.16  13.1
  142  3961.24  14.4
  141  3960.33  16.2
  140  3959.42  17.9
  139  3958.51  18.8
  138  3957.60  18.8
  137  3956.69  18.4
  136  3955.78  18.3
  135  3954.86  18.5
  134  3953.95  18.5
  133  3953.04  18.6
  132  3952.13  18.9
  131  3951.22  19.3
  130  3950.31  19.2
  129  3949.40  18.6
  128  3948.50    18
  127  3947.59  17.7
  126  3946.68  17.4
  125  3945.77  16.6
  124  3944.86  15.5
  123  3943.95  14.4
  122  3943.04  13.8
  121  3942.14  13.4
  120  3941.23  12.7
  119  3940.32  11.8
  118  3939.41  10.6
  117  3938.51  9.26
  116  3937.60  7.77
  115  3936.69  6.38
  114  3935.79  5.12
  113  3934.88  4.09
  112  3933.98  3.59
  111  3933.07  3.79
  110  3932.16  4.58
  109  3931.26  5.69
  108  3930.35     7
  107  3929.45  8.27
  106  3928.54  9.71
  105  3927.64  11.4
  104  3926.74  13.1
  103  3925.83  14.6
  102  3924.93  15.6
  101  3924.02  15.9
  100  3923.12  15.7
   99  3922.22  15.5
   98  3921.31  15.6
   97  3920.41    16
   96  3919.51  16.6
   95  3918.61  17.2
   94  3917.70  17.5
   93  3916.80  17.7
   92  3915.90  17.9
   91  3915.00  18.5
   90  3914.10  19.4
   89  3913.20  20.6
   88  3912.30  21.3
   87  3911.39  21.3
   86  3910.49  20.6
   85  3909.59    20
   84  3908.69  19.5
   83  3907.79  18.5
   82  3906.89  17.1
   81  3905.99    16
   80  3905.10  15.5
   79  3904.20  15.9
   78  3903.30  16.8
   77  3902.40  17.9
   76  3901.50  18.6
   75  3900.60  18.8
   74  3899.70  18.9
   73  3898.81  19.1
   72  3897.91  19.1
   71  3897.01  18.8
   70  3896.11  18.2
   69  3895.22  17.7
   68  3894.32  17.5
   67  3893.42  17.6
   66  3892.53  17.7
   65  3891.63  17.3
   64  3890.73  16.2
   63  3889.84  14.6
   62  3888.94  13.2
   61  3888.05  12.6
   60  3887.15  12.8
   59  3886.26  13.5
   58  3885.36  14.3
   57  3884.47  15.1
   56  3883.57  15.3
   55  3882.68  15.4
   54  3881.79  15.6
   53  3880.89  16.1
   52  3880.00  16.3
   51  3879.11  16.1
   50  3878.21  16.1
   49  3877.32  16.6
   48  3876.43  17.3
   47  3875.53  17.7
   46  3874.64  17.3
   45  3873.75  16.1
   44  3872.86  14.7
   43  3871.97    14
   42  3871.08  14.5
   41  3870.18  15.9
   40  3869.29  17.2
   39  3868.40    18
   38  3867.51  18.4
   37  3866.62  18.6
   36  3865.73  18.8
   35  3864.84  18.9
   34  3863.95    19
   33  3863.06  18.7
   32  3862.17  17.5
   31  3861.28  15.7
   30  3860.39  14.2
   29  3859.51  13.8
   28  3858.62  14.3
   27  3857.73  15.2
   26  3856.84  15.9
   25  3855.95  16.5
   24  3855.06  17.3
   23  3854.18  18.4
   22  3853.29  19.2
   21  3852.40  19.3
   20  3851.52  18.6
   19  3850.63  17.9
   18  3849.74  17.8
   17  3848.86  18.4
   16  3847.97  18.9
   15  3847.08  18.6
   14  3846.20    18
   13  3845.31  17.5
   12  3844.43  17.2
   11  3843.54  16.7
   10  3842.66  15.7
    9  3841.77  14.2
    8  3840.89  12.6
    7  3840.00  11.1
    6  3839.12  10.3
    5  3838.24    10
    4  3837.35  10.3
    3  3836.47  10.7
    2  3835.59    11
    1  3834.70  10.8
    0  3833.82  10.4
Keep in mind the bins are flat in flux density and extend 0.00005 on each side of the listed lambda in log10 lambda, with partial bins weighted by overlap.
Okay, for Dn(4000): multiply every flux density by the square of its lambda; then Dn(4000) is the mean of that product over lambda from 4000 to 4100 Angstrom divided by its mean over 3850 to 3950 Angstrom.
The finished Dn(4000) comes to 1.6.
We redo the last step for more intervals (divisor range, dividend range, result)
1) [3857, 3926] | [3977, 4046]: 1.39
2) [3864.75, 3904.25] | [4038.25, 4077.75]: 1.47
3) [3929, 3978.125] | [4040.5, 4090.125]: 1.90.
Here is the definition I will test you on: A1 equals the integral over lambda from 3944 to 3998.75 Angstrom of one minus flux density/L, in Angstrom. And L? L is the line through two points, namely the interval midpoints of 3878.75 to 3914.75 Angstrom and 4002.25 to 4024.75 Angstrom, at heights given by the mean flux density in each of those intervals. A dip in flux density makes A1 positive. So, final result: 9.4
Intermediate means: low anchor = 17.2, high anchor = 22.6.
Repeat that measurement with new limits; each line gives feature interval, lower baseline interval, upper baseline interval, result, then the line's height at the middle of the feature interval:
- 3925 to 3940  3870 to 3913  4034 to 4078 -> 8.4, 18.2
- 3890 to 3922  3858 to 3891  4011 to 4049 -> -1.4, 17.3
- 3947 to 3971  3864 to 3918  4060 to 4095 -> 6.0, 19.2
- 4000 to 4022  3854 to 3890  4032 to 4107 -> -2.3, 20.4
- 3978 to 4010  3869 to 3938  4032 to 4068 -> -3.6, 19.6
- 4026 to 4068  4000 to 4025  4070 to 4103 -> 0.5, 22.5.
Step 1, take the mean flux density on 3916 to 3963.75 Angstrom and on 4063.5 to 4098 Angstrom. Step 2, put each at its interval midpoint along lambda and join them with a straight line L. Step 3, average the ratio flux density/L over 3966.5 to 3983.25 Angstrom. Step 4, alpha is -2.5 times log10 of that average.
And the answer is 0.182 mag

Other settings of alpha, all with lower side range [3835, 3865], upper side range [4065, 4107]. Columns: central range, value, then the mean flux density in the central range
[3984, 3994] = -0.14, 22.3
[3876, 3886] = 0.06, 15.8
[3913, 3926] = 0.05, 16.9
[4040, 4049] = -0.04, 22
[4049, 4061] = -0.07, 22.8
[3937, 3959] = 0.16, 16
